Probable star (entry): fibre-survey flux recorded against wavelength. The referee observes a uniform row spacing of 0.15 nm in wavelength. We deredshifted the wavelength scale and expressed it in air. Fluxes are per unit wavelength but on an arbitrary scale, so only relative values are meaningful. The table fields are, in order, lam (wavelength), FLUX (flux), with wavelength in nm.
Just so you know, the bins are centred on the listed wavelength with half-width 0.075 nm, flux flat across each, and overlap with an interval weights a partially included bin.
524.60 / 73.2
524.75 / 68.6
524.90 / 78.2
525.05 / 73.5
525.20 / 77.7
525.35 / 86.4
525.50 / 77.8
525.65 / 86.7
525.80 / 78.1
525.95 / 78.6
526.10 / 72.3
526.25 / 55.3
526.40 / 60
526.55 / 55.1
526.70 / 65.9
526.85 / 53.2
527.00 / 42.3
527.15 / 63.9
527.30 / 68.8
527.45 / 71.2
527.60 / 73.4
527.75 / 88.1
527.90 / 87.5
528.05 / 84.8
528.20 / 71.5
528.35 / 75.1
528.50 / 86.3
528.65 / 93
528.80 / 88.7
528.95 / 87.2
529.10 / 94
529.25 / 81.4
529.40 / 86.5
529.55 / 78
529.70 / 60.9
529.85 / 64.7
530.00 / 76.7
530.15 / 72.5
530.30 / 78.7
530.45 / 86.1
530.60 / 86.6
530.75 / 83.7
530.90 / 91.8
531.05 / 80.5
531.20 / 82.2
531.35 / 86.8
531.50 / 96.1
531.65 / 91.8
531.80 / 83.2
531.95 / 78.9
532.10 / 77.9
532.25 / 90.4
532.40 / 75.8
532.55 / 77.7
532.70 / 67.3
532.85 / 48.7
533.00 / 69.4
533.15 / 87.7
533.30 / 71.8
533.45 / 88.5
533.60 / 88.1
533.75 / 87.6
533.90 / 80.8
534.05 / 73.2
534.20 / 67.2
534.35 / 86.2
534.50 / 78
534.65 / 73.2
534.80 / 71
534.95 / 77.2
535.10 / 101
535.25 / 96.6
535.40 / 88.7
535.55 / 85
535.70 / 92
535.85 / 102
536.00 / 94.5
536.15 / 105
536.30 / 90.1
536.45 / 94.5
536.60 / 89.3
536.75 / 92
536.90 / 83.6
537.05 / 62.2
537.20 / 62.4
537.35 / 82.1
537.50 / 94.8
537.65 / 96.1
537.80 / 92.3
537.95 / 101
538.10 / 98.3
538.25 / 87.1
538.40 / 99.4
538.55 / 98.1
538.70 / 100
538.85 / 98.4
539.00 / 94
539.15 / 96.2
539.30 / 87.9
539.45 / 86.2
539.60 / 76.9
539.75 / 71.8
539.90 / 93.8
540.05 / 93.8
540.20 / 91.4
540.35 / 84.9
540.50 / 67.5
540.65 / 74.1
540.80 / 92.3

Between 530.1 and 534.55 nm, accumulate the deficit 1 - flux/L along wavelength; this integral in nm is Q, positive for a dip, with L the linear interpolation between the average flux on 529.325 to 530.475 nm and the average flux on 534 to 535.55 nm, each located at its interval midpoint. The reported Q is -0.13 nm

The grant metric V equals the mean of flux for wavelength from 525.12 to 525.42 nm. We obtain 81.8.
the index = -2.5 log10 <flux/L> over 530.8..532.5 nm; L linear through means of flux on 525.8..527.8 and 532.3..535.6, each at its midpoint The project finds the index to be -0.14 mag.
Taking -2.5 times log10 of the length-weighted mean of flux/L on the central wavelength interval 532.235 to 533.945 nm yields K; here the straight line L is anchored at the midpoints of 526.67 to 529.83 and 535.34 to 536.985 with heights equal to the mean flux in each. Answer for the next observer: 0.12 mag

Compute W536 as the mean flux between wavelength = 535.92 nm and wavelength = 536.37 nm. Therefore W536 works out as 96.7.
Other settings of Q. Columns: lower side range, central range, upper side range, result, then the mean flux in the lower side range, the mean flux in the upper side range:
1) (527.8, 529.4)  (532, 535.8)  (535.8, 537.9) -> 0.313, 85.1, 88.6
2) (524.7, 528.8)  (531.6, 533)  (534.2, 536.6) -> 0.113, 73.4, 88.3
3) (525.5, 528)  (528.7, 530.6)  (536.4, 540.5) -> -0.156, 69.2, 88.8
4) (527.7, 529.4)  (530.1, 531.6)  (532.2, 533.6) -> -0.088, 85.3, 75.7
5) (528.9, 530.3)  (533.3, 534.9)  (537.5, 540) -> 0.113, 77.9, 92.4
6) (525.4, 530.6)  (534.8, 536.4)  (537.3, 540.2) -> -0.093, 75.1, 92.1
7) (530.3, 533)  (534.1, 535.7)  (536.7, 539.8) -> 0.041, 81.1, 88.7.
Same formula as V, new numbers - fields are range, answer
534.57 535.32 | 83.7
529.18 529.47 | 84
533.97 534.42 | 75.5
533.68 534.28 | 77.2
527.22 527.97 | 77.6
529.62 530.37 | 70.7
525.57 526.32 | 74.4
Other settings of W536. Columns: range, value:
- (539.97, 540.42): 90.1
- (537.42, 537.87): 94.3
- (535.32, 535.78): 88.8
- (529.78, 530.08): 70.8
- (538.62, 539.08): 97.5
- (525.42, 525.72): 82.2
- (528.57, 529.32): 88.9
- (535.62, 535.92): 96.7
